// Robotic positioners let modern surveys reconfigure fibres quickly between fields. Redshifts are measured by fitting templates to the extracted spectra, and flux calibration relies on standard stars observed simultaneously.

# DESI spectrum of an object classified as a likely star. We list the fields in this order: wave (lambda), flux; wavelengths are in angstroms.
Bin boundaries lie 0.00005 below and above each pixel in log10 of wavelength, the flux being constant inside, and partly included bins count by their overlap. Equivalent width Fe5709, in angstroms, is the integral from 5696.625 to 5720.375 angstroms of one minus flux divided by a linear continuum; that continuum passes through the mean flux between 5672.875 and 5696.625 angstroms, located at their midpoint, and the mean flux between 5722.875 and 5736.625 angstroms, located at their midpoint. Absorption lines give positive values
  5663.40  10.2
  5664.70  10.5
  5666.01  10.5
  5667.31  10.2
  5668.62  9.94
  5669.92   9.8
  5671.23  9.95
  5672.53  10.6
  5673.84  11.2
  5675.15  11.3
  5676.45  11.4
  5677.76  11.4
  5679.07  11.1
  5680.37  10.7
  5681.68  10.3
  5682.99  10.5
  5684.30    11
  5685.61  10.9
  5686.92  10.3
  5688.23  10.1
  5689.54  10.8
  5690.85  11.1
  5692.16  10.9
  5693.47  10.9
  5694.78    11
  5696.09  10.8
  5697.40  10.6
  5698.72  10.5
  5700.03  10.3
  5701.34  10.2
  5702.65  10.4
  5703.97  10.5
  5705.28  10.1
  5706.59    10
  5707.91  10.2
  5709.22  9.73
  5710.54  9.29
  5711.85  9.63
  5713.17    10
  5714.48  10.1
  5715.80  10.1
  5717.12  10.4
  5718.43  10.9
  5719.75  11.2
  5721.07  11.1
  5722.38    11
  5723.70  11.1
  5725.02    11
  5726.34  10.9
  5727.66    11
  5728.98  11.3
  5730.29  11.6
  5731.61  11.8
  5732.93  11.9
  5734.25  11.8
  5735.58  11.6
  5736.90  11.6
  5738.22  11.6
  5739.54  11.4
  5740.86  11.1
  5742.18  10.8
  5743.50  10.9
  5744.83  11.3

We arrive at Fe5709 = 1.9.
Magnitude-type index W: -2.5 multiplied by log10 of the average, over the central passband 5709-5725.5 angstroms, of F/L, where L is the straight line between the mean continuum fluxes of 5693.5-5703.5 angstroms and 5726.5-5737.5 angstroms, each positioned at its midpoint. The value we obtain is 0.07 mag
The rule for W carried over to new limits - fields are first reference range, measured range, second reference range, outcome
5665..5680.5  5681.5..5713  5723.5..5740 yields 0.06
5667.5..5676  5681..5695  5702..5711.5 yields -0.05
